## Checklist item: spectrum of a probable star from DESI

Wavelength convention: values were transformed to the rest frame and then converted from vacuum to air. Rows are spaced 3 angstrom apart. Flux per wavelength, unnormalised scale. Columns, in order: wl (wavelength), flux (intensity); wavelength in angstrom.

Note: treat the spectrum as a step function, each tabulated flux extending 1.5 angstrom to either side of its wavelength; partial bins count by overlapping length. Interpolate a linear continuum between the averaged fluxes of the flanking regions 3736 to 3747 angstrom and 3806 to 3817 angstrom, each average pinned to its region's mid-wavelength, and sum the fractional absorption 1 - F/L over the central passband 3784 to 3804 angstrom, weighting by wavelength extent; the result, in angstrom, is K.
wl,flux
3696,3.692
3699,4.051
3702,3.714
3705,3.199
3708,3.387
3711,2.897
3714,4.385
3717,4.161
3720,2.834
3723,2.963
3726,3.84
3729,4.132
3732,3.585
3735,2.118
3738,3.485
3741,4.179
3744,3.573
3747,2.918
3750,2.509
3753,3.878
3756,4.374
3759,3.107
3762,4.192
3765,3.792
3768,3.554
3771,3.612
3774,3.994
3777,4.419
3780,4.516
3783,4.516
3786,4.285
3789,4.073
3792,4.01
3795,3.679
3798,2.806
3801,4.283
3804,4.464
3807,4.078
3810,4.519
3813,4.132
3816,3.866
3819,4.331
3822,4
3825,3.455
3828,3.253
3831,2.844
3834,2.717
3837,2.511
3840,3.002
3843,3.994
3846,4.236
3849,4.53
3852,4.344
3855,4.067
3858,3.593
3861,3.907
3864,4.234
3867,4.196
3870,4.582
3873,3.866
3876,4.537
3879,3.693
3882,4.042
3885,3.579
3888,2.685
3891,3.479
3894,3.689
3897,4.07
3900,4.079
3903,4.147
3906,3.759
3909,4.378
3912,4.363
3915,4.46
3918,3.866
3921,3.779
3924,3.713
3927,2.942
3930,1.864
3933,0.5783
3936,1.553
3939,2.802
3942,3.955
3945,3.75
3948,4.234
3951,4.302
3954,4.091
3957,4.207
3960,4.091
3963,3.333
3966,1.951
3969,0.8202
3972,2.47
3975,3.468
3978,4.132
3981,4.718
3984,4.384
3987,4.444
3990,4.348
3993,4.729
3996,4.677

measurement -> 0.5 angstrom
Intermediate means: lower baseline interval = 3.56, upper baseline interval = 4.16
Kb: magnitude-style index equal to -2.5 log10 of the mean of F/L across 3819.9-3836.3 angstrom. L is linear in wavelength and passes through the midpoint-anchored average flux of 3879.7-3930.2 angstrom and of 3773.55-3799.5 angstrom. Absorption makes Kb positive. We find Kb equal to 0.21 mag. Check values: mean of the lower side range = 4.03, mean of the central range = 3.26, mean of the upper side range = 3.75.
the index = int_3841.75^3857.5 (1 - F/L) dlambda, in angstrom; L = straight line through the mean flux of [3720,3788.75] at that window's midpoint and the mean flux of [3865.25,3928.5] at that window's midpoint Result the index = -1.5 angstrom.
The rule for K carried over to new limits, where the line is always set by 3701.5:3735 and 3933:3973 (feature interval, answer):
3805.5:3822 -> -4.1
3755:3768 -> -1.5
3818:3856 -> -3.8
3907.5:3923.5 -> -4.9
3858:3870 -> -3.2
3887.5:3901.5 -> -2.0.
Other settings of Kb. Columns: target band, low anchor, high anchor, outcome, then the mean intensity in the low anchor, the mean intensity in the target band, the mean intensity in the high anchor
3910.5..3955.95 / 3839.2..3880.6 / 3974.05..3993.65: 0.25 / 4.07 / 3.36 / 4.32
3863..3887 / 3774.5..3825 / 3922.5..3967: -0.12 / 4.1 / 4.06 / 3.17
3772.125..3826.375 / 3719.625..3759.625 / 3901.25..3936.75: -0.20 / 3.41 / 4.08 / 3.33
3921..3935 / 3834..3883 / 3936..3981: 0.42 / 3.92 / 2.41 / 3.38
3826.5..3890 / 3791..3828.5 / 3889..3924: 0.06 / 3.93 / 3.73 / 3.97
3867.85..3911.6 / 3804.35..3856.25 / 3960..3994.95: -0.06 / 3.77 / 3.92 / 3.57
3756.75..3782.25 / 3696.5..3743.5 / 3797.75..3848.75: -0.09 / 3.53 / 3.93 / 3.72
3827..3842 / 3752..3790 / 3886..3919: 0.34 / 4.03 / 2.89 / 3.9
